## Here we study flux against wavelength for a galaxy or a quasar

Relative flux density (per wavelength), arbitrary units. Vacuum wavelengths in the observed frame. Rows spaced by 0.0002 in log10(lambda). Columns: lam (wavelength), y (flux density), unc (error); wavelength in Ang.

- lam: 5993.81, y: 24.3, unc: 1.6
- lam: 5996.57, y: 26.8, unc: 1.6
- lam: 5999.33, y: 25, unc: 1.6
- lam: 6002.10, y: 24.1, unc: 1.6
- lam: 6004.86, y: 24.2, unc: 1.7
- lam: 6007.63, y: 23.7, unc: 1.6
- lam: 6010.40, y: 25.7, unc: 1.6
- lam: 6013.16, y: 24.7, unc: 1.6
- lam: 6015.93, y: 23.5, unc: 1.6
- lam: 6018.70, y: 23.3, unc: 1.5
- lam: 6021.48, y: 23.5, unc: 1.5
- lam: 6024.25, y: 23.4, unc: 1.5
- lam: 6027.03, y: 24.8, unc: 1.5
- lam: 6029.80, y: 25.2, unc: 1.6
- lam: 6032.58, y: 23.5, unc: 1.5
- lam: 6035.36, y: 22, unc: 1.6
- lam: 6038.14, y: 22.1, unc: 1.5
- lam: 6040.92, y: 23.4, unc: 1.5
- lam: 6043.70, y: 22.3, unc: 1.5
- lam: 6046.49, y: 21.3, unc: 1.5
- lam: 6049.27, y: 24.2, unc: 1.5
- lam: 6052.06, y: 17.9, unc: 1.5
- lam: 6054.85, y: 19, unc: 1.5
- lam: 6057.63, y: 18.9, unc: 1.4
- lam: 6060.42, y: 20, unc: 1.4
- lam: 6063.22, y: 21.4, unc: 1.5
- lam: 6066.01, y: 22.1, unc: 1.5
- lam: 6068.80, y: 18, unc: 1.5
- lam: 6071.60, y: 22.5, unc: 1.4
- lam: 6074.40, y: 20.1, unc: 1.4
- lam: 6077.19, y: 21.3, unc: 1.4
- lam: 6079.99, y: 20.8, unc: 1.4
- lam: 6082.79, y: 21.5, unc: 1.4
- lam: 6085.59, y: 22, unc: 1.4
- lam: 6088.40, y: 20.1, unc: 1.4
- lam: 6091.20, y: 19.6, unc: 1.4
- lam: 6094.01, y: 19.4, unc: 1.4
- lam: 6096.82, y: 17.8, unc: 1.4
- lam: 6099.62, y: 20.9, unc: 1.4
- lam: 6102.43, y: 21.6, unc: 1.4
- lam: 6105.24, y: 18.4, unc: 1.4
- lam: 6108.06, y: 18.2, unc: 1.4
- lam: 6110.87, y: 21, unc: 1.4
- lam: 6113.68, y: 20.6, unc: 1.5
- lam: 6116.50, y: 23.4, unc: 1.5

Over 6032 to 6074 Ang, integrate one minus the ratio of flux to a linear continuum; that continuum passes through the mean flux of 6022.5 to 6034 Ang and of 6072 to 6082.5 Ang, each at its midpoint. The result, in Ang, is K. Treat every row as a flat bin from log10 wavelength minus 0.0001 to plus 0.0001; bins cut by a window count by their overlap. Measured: 2.6 Ang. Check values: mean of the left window 24.2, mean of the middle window 21.2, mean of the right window 21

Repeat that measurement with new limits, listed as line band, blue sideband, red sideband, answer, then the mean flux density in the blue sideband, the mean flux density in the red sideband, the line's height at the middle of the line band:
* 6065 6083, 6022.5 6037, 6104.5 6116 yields 0.7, 23.7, 19.9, 21.6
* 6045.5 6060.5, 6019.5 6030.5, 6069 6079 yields 1.4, 24.1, 20.9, 22.3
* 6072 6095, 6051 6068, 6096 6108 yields -1.2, 19.9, 19.6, 19.7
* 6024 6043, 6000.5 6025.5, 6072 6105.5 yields -0.3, 24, 20.4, 23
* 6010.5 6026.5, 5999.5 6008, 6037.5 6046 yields -0.3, 24.2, 22.5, 23.5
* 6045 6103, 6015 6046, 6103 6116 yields 2.6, 23.3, 19.9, 21.5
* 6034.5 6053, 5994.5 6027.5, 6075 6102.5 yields 0.6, 24.4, 20.4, 22.7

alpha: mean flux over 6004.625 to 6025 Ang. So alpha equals 24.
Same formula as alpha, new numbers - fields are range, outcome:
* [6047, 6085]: 20.6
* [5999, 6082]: 22.4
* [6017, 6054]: 22.8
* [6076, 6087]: 21.4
